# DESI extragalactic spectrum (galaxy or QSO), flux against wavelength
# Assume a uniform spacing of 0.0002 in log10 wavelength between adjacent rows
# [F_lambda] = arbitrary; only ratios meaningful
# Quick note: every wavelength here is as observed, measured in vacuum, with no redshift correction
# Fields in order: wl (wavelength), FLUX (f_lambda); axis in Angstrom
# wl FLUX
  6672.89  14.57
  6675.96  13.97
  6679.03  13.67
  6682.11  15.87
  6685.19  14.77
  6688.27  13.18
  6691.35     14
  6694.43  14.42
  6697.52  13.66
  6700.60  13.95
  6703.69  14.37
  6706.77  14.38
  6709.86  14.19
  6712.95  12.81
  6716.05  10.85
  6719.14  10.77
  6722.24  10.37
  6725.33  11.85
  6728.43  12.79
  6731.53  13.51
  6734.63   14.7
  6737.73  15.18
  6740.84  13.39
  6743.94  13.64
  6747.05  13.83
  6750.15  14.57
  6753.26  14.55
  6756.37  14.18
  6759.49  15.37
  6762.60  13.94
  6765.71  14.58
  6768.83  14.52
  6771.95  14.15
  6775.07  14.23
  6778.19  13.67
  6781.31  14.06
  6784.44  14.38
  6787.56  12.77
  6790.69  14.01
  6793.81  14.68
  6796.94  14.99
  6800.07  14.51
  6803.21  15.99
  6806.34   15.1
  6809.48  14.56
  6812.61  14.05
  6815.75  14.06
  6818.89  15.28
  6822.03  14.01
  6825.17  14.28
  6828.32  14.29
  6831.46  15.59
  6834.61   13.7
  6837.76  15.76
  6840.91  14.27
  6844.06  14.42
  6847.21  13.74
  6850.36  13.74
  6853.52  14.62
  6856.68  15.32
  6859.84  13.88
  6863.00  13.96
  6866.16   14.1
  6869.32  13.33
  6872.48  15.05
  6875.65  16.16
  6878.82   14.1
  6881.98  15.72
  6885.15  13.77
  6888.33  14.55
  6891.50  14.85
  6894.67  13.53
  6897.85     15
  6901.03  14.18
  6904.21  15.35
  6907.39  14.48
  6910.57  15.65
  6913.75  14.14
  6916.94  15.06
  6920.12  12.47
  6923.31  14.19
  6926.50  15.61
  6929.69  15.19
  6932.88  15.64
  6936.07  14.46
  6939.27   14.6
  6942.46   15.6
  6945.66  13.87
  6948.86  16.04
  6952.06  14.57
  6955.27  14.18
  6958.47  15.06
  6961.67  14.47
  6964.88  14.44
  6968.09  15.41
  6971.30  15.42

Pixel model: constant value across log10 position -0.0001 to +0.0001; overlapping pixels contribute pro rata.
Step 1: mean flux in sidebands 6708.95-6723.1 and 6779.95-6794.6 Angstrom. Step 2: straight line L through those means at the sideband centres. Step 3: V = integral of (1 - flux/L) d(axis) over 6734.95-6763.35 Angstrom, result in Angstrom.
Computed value -3.5 Angstrom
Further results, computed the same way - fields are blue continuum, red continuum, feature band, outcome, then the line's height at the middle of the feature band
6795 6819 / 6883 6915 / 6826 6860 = 0.45 Angstrom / 14.7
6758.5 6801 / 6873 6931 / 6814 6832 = -0.15 Angstrom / 14.4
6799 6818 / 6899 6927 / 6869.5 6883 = -0.40 Angstrom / 14.6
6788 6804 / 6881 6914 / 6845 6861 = 0.40 Angstrom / 14.6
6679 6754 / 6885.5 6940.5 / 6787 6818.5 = -1.19 Angstrom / 14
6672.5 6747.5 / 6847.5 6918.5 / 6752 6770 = -0.90 Angstrom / 13.8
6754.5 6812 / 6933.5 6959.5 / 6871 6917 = -0.22 Angstrom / 14.7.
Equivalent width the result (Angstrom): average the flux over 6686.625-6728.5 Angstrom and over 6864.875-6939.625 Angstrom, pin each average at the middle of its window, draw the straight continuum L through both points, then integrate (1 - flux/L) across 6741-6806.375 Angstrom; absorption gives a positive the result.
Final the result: -3.8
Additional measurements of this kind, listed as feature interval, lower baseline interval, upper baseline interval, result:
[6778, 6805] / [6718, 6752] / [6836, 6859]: -1.01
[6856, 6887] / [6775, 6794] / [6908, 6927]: -0.54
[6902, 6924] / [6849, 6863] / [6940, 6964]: 0.21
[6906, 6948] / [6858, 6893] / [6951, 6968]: -0.41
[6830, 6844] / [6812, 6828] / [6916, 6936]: -0.37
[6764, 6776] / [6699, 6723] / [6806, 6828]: -0.59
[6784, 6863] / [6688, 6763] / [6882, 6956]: -2.00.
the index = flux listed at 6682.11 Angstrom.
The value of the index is 15.87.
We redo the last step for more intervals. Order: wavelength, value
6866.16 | 14.1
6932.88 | 15.64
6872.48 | 15.05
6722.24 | 10.37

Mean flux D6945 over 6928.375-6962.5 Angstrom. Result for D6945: 14.9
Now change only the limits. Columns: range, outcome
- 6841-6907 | 14.5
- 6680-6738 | 13.4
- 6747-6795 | 14.2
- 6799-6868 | 14.5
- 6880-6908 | 14.6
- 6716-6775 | 13.6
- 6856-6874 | 14.2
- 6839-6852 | 14.1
